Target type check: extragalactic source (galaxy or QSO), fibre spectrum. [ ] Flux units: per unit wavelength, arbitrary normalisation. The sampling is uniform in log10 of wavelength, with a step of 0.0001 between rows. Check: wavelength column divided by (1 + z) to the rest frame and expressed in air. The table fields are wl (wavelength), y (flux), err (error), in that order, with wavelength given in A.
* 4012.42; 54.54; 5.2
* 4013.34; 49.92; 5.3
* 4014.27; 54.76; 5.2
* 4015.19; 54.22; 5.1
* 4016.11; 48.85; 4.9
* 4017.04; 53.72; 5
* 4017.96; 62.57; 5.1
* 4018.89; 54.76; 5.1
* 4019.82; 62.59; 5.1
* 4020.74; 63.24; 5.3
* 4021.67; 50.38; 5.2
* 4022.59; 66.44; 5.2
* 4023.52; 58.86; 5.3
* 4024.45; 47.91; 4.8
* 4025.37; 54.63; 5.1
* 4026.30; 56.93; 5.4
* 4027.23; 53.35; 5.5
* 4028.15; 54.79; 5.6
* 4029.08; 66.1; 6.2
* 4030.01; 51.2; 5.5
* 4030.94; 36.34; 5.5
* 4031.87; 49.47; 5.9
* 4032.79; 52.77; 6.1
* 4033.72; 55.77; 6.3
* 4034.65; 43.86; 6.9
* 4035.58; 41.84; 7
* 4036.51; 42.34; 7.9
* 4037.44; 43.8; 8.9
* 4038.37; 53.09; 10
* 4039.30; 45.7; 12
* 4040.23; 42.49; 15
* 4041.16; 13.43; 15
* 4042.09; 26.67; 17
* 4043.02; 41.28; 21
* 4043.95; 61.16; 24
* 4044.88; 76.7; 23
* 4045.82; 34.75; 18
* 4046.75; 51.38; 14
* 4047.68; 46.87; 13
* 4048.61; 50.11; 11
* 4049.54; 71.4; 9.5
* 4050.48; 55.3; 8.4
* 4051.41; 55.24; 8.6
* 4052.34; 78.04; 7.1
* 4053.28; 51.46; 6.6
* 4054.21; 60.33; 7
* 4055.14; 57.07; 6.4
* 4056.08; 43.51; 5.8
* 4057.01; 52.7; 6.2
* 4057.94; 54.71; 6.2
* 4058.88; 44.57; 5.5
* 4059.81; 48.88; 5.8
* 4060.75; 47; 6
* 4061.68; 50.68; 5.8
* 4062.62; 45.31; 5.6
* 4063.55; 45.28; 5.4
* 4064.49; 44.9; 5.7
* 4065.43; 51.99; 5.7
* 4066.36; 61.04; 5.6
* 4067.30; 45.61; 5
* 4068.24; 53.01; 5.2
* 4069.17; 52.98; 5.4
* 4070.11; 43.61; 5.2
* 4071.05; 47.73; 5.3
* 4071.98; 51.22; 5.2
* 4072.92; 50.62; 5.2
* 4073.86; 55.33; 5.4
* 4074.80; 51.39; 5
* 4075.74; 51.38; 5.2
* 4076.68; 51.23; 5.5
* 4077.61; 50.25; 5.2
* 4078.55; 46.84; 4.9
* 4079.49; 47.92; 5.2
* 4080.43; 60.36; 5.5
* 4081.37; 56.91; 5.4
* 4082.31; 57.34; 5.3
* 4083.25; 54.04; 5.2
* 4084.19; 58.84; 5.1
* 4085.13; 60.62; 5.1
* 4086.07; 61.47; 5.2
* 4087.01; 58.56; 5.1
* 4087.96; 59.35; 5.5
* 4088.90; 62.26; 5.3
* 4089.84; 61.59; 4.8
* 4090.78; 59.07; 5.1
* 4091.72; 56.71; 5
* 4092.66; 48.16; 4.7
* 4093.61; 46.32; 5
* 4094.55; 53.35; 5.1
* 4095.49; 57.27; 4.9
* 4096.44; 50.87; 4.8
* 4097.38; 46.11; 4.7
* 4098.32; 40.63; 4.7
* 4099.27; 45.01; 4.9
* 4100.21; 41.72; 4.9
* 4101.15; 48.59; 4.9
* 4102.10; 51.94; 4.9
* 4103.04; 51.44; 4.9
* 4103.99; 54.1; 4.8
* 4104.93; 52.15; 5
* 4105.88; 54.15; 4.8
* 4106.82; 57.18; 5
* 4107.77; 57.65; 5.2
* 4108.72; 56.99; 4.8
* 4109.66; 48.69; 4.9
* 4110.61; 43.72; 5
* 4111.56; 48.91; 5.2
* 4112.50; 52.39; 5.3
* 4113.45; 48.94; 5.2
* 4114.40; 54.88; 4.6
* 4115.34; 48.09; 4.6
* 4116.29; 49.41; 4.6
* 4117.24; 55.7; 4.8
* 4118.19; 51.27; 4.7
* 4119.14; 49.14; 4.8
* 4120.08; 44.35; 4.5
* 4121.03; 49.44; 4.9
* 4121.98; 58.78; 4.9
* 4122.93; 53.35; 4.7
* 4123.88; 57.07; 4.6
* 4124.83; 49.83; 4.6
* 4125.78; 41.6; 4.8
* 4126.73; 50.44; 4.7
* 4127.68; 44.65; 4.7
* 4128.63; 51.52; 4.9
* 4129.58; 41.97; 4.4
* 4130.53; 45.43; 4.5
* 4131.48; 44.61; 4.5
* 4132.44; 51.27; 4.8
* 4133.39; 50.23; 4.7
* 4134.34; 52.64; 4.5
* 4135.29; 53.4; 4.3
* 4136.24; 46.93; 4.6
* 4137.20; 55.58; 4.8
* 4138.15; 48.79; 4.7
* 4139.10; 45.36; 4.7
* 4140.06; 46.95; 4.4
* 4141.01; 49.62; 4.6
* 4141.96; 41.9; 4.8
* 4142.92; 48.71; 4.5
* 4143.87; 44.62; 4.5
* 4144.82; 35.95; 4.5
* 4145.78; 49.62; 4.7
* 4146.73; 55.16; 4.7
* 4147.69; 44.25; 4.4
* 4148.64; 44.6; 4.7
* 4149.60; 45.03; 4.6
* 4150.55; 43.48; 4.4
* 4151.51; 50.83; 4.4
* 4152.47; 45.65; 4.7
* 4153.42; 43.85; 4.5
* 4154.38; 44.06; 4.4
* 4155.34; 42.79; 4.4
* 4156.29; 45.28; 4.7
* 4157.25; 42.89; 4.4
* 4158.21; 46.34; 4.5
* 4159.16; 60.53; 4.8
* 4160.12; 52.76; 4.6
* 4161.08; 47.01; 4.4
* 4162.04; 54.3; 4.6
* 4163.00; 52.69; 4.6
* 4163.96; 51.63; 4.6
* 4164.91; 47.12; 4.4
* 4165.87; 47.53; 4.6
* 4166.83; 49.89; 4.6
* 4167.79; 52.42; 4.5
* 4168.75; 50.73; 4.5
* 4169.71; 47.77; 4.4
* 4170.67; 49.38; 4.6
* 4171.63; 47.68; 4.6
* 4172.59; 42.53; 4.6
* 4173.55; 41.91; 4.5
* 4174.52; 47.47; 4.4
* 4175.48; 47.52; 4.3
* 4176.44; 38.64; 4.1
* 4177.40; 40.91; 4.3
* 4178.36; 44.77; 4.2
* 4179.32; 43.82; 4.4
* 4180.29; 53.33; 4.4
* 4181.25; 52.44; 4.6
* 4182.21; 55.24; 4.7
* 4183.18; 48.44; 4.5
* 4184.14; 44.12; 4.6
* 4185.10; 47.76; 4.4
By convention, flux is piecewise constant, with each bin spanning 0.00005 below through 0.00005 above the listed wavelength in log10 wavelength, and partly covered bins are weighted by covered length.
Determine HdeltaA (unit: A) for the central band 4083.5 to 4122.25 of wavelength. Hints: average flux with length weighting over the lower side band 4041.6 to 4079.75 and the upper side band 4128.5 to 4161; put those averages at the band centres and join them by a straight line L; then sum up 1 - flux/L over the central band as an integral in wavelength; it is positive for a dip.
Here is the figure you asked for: -2.5 A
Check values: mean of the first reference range 51.4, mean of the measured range 52.6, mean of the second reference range 47.4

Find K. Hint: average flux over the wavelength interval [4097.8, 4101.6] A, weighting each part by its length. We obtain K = 44.1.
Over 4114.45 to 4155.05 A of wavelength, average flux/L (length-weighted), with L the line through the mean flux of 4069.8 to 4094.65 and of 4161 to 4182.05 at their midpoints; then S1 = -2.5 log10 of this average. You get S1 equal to 0.05 mag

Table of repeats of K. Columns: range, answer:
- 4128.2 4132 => 45.8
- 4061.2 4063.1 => 48.1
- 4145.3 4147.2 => 52.4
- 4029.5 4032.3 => 45.8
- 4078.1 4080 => 47.6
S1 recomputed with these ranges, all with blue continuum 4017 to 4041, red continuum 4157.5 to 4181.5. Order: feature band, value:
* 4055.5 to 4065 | 0.07 mag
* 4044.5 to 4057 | -0.09 mag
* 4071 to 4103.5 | -0.05 mag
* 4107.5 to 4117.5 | -0.03 mag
